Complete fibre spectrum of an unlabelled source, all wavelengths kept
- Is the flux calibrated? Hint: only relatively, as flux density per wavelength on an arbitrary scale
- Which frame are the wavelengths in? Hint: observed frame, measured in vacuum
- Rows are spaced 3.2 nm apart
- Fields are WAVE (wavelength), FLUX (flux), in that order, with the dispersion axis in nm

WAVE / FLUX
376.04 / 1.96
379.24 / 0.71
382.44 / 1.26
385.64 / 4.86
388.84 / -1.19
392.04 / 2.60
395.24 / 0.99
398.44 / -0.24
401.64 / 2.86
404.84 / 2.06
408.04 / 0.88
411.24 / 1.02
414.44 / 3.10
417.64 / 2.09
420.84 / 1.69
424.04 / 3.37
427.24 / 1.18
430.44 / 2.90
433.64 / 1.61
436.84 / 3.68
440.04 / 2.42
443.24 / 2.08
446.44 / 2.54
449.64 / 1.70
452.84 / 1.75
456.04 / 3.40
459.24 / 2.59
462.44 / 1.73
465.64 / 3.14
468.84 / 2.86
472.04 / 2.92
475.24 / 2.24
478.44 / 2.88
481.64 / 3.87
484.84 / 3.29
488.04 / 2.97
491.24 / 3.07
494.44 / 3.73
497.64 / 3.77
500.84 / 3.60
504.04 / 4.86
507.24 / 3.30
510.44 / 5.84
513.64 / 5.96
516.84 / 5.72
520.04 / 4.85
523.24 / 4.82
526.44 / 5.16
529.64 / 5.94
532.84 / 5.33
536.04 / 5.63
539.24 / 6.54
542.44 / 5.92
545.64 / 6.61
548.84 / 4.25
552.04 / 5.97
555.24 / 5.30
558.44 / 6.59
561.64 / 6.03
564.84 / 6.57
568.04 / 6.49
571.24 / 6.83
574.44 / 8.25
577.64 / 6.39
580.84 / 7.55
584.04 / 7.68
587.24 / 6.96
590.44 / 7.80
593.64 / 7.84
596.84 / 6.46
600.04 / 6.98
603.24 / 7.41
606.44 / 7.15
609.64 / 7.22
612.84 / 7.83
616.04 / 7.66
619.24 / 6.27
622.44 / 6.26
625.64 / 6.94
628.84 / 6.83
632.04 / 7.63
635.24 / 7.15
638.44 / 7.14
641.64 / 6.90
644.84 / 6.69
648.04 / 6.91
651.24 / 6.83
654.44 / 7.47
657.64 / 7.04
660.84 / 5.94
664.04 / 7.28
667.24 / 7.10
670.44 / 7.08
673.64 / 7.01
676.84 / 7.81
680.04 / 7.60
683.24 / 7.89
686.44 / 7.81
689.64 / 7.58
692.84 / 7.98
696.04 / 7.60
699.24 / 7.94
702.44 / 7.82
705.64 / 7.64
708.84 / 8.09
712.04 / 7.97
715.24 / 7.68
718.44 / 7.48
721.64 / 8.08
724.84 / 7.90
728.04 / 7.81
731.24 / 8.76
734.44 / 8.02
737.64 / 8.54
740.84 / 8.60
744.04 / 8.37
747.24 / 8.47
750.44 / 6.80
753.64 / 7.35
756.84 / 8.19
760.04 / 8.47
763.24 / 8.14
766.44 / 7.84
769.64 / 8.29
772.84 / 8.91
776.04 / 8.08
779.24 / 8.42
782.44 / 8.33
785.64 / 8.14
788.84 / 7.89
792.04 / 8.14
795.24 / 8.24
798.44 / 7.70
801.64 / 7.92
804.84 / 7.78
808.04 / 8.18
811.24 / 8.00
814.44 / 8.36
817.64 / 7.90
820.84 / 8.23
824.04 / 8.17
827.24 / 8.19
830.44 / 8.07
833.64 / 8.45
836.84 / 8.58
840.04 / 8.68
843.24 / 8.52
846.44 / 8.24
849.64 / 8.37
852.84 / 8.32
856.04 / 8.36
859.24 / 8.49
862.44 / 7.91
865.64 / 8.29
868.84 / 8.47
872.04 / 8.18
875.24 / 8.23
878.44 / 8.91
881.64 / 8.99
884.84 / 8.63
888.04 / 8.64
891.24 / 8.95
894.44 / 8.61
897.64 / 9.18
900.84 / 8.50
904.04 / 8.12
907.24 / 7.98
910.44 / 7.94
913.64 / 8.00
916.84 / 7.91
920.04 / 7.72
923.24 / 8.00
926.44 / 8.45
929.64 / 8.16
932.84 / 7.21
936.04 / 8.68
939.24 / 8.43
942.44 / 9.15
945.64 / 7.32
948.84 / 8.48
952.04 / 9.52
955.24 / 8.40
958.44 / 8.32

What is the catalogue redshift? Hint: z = 0.276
